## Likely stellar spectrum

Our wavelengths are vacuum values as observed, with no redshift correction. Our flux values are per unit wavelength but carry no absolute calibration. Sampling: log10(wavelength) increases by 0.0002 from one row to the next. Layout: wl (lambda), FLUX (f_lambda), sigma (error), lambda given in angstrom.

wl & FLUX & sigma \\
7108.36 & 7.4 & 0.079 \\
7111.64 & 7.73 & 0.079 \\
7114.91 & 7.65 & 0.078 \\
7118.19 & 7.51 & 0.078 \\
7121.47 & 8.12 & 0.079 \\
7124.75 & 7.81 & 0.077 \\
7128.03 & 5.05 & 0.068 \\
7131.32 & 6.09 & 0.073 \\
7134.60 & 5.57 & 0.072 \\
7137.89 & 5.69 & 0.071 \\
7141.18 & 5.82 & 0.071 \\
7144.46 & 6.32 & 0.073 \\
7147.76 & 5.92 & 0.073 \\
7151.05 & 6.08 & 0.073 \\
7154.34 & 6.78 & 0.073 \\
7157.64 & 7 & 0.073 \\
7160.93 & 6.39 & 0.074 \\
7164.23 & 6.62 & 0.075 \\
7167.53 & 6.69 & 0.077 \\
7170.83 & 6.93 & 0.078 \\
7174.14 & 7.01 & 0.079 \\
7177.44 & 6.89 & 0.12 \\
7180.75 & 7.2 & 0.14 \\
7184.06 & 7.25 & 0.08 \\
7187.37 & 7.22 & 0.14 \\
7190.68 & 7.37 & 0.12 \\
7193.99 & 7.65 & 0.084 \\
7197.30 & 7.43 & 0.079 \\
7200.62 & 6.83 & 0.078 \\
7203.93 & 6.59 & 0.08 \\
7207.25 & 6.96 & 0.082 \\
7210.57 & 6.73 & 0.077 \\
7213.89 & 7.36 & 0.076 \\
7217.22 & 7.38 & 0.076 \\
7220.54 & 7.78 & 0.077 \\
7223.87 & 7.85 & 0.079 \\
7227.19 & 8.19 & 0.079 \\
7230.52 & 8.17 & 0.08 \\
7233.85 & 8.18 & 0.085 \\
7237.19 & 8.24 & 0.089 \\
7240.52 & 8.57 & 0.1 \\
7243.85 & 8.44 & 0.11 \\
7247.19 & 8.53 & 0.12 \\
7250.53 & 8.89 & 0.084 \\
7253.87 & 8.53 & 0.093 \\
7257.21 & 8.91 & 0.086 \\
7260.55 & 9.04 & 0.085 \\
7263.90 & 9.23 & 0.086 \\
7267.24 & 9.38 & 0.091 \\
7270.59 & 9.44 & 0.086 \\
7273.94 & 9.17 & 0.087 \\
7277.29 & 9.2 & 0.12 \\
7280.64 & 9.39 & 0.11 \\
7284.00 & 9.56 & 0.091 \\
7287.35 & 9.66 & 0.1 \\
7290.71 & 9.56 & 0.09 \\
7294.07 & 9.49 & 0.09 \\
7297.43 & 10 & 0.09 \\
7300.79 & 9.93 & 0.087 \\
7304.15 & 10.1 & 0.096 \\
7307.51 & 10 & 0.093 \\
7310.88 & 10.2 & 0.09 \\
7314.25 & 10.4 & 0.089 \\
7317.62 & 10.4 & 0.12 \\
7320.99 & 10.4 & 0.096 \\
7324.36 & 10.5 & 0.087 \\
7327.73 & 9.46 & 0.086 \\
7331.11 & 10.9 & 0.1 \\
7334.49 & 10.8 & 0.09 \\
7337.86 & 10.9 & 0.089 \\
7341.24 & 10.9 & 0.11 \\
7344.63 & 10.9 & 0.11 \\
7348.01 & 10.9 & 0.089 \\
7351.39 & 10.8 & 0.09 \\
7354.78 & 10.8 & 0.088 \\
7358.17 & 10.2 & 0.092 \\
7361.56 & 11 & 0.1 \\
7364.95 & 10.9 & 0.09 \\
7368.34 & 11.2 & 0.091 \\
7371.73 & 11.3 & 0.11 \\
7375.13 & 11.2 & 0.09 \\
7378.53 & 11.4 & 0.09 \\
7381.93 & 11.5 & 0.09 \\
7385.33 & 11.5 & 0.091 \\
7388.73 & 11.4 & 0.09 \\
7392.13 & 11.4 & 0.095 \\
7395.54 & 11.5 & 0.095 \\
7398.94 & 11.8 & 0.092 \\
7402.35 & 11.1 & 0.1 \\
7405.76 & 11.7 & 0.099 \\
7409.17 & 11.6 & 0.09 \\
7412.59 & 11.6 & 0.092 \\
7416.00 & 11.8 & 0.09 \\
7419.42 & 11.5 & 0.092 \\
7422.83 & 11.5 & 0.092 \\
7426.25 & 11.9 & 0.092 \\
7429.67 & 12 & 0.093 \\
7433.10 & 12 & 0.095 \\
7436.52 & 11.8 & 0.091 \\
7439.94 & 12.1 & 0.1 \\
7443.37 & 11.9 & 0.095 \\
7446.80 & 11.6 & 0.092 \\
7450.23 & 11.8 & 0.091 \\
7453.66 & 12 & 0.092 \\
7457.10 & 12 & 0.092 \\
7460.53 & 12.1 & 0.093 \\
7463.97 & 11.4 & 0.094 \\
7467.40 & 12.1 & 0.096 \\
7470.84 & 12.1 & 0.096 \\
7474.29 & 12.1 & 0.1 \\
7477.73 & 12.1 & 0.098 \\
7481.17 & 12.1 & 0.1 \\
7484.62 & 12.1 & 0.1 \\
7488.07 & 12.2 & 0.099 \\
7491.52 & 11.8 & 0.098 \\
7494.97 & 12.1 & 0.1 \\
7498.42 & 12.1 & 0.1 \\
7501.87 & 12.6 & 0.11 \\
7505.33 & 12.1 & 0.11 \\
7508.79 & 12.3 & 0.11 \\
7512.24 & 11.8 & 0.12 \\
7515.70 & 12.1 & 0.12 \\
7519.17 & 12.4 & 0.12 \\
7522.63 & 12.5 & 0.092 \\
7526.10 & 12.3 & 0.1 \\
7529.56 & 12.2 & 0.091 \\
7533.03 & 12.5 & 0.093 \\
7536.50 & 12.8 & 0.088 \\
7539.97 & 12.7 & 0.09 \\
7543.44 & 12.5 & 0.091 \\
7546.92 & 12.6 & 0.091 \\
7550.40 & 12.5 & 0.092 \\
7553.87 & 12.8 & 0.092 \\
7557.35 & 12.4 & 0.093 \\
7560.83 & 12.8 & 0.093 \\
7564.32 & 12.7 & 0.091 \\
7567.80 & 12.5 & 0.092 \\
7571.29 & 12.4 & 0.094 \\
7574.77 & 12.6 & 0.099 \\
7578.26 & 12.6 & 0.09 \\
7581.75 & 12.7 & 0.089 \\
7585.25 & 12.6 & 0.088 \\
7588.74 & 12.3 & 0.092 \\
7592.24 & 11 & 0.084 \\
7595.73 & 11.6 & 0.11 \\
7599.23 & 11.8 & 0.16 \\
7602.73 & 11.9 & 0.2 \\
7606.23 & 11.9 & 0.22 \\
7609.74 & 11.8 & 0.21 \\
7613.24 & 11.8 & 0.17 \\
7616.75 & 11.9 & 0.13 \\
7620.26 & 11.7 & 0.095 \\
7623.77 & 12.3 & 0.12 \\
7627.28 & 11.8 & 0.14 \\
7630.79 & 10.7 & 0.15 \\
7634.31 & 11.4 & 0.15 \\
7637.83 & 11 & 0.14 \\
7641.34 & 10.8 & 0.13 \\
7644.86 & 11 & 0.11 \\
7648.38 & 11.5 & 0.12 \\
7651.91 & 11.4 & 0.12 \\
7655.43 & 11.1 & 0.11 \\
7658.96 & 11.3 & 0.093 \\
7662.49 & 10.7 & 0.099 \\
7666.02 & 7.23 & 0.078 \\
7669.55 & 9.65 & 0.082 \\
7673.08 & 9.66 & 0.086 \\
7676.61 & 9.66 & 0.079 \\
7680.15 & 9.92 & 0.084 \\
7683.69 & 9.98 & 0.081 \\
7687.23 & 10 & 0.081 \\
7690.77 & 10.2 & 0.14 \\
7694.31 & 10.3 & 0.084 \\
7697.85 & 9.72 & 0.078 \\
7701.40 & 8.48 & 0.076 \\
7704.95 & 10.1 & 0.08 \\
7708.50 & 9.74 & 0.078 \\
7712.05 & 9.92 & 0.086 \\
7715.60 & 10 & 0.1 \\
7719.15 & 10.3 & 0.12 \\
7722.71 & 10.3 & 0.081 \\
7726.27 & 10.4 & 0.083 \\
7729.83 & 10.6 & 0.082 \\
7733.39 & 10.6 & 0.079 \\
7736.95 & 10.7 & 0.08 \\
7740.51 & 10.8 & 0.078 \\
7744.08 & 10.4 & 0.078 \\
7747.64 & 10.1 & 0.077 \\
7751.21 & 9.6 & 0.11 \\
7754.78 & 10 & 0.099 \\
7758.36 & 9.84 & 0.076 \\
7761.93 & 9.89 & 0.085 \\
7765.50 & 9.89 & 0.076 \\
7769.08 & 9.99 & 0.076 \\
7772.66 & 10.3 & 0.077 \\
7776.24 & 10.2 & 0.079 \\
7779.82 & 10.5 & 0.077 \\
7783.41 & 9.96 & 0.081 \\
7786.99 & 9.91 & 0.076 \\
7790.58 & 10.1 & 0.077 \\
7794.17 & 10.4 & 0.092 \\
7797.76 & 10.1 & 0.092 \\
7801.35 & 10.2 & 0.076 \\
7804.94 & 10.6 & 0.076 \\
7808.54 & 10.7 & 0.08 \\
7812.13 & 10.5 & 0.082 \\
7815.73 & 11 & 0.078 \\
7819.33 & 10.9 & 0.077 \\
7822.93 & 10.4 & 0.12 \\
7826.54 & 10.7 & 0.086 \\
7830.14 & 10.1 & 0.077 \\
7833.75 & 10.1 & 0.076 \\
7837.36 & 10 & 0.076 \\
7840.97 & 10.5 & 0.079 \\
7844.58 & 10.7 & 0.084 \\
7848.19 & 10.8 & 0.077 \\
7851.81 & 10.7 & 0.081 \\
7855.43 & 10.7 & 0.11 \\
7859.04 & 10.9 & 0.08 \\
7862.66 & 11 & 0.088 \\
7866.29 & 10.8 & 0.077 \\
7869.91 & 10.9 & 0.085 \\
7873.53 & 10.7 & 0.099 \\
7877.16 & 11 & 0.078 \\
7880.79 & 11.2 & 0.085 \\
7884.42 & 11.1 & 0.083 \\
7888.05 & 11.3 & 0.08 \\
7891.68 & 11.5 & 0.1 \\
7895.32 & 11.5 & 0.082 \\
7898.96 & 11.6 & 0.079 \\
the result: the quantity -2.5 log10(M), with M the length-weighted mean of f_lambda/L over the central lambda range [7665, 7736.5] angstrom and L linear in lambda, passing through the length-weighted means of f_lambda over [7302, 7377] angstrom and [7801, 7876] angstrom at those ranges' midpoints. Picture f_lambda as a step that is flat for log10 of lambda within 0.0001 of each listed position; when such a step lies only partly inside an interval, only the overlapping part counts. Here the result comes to 0.08 mag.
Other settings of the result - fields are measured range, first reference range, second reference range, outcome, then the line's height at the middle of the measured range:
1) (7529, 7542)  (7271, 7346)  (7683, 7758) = -0.24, 10.1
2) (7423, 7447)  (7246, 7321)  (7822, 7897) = -0.20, 9.86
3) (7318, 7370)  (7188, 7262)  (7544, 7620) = -0.15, 9.33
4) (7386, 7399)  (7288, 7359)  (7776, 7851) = -0.11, 10.4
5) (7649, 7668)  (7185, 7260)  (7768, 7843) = -0.08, 9.71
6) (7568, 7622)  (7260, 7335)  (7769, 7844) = -0.19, 10.1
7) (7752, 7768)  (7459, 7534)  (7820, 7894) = 0.13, 11.1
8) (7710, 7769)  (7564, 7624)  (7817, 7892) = 0.12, 11.3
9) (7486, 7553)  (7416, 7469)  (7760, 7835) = -0.07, 11.5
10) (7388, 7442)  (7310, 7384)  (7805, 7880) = -0.09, 10.8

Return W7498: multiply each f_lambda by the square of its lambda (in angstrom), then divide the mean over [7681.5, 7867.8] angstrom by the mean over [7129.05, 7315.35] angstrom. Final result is 1.5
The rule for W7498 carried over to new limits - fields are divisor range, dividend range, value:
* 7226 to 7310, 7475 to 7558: 1.44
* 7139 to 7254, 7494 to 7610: 1.86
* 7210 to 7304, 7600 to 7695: 1.37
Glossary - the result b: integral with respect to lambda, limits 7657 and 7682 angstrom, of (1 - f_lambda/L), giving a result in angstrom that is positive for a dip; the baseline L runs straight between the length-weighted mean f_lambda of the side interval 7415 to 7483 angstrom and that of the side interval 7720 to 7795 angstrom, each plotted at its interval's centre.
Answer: 2.2 angstrom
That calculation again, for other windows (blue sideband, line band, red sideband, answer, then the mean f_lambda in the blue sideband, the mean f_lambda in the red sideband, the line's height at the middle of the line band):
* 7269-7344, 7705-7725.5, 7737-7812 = 0.2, 10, 10.2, 10.2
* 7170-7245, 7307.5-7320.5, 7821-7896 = -3.7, 7.49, 10.8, 8.03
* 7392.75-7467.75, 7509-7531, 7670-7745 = -2.0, 11.8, 10.1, 11.2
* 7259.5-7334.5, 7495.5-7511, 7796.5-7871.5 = -3.3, 9.82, 10.6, 10.1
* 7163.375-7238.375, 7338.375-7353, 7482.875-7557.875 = -2.0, 7.33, 12.3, 9.6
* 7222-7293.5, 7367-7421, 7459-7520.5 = -3.6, 8.87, 12.1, 10.8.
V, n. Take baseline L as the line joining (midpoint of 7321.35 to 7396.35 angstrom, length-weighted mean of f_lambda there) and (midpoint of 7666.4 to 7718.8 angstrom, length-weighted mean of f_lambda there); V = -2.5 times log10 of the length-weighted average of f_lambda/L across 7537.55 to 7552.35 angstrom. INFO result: -0.22 mag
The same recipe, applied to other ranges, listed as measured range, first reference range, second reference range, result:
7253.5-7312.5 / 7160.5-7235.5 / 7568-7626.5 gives -0.15 mag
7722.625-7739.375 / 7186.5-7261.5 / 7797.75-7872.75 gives -0.04 mag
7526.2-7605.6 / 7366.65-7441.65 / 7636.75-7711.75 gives -0.16 mag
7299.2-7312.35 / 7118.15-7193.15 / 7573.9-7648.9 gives -0.20 mag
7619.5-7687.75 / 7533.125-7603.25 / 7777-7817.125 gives 0.10 mag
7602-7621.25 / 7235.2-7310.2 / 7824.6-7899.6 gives -0.17 mag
